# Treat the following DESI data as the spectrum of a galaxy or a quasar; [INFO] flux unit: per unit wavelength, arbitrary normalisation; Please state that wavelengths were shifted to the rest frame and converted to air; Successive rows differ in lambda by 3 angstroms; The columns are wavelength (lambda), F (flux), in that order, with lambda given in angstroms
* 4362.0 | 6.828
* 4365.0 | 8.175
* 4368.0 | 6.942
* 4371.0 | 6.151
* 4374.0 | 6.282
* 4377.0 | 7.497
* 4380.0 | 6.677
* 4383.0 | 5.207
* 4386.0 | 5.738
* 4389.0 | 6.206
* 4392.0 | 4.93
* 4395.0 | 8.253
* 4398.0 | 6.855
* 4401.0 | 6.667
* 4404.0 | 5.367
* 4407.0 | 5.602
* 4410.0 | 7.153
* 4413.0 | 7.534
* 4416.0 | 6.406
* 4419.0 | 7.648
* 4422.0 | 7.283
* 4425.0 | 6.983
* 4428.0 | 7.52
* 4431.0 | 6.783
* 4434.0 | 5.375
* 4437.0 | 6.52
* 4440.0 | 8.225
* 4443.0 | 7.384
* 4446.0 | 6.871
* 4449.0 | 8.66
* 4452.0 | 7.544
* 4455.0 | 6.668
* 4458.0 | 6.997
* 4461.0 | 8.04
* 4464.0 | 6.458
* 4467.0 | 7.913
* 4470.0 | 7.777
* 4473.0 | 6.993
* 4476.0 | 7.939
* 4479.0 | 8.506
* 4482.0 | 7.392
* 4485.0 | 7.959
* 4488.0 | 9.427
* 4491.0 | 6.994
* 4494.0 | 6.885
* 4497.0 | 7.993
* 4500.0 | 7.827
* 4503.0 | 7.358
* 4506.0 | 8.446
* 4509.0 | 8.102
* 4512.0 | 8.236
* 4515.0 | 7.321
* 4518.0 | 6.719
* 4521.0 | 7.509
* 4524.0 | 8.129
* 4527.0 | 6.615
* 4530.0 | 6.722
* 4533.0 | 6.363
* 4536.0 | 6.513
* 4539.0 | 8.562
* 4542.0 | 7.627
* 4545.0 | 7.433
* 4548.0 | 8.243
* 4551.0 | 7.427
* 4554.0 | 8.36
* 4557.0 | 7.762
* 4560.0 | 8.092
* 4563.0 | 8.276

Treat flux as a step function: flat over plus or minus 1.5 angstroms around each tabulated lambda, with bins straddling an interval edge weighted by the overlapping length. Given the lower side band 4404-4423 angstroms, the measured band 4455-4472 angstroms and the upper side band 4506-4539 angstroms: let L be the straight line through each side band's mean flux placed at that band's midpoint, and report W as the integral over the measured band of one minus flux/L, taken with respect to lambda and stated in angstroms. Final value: -0.7 angstroms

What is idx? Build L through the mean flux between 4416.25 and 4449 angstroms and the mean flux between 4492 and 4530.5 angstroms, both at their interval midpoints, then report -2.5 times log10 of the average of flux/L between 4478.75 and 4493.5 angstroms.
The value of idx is -0.08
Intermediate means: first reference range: 7.11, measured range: 7.94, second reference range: 7.54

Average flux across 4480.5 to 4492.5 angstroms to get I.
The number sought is 7.94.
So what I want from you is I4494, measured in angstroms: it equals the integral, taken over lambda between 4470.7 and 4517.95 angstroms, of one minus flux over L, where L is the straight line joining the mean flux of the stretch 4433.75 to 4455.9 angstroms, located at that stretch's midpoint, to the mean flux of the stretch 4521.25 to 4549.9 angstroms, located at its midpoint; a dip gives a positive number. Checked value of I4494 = -3.0 angstroms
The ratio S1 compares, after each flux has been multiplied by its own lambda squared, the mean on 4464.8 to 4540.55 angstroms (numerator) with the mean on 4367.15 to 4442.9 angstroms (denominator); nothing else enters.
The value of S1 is 1.2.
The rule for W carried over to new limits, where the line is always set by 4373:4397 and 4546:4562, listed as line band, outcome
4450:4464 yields -0.4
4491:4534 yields 0.7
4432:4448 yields -0.1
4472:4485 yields -0.9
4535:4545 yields 0.3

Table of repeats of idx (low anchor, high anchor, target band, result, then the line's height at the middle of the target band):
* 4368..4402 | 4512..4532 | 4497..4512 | -0.12 mag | 7.13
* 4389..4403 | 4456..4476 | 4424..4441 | 0.02 mag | 7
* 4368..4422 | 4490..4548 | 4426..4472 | -0.05 mag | 6.93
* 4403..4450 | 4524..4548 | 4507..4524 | -0.07 mag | 7.2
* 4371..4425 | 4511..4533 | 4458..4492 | -0.11 mag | 6.98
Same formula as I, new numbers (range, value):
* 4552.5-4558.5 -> 8.06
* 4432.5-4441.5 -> 6.71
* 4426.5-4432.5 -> 7.15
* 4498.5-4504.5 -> 7.59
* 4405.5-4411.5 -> 6.38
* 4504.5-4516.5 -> 8.03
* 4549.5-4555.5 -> 7.89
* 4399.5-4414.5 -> 6.46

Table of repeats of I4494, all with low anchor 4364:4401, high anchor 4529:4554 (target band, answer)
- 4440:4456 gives -1.40 angstroms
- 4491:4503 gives -0.47 angstroms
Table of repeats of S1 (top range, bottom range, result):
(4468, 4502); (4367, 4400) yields 1.27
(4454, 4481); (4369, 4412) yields 1.22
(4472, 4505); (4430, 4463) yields 1.10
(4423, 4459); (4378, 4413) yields 1.15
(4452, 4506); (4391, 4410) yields 1.24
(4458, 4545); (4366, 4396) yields 1.25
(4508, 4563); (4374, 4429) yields 1.21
